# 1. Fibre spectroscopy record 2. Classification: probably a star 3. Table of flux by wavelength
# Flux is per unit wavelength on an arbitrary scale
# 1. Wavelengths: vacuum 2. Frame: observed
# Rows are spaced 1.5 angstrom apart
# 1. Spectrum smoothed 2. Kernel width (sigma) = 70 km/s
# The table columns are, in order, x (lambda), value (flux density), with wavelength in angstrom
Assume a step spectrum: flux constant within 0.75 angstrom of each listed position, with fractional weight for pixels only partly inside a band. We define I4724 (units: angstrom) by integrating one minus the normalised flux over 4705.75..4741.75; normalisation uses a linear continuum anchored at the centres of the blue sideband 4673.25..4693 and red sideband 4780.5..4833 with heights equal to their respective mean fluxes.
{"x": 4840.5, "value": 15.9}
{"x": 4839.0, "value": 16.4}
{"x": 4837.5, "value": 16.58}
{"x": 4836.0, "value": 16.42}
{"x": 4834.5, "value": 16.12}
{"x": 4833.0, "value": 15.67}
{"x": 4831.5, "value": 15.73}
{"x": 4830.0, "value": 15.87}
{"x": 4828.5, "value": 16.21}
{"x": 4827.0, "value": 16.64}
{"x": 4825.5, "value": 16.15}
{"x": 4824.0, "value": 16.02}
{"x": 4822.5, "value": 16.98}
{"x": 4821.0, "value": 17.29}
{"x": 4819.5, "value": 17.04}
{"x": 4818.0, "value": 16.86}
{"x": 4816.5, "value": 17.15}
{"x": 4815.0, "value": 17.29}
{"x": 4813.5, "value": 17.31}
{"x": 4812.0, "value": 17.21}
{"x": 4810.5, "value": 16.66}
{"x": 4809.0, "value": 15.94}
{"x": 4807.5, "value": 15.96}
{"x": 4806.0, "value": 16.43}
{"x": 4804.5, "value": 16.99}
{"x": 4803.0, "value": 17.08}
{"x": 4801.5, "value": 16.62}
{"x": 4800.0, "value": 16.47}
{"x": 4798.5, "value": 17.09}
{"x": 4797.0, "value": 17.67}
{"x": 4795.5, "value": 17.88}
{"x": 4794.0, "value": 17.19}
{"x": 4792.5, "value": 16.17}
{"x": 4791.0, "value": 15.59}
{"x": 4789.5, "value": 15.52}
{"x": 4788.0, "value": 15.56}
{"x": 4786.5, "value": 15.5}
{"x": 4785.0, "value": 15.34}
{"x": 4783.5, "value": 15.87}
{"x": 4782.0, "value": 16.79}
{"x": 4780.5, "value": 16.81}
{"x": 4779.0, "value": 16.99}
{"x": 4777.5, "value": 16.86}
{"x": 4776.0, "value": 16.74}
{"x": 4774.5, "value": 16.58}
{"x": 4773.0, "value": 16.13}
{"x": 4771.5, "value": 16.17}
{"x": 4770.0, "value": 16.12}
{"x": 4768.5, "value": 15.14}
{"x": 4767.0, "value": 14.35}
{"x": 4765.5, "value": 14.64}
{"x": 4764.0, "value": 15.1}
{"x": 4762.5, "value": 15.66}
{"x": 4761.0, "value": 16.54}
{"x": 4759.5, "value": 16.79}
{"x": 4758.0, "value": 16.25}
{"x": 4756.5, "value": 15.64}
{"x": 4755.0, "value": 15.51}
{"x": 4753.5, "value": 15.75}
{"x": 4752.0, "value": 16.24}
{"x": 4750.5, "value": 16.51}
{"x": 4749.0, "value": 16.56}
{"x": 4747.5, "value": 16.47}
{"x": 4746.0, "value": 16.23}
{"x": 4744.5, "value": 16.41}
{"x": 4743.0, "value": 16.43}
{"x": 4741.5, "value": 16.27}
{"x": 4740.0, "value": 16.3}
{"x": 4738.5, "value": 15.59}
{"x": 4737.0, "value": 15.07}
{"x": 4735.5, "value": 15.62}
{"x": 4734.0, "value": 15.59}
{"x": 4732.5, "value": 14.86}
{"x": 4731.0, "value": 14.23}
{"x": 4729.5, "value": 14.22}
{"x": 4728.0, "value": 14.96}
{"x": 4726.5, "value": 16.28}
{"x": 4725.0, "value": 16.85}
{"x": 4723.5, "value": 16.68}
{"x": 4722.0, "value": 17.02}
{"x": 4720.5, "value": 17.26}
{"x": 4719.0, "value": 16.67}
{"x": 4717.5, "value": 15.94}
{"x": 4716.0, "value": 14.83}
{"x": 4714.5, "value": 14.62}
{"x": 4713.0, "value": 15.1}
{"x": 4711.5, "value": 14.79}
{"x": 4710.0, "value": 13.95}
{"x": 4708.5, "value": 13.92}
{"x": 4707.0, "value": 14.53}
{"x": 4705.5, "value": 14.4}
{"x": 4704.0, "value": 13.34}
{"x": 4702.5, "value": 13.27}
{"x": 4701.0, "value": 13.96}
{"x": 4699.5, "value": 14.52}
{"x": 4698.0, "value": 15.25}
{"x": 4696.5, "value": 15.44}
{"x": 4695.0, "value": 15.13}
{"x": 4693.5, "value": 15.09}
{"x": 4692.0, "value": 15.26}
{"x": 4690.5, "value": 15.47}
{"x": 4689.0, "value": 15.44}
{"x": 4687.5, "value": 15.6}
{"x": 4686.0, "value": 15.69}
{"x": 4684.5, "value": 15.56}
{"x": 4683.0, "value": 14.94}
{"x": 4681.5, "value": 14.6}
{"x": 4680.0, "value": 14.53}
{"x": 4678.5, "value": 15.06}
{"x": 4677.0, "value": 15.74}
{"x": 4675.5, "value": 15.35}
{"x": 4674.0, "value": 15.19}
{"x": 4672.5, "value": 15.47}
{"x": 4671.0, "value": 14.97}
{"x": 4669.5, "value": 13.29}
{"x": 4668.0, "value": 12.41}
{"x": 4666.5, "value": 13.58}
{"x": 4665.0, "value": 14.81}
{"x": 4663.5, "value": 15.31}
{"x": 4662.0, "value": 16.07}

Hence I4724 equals 0.55 angstrom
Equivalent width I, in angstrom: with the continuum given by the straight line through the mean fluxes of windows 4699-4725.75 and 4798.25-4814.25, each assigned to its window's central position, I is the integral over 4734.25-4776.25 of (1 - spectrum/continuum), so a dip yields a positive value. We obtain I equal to -0.3 angstrom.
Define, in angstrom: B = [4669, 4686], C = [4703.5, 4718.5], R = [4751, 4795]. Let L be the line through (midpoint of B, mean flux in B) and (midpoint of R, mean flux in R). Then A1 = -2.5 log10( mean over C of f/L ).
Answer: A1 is 0.06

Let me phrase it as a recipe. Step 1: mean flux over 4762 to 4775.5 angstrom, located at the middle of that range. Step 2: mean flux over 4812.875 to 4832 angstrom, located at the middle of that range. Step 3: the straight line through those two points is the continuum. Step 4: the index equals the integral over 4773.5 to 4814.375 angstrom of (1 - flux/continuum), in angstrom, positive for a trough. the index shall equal -1.2 angstrom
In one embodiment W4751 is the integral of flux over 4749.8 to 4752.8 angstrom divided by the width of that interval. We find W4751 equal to 16.4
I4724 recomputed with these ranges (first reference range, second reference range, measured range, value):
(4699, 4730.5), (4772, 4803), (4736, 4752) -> -0.5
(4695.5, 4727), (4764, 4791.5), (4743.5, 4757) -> -0.5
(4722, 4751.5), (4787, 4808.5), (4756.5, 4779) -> 0.4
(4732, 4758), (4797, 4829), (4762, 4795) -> 0.8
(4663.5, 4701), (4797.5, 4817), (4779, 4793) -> 0.4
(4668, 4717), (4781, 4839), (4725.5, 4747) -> -0.2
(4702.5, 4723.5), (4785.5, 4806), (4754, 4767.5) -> 0.2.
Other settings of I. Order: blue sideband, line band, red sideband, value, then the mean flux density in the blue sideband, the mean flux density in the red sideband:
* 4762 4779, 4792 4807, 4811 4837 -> -0.7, 15.8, 16.6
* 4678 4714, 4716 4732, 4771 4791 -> -0.7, 14.8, 16.2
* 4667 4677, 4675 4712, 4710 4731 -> 0.5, 14.5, 15.7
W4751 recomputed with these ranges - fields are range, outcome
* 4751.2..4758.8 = 15.9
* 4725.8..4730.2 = 15.2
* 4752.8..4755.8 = 15.6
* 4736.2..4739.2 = 15.3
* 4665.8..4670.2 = 13.1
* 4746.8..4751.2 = 16.5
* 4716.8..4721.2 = 16.6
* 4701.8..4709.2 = 13.9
